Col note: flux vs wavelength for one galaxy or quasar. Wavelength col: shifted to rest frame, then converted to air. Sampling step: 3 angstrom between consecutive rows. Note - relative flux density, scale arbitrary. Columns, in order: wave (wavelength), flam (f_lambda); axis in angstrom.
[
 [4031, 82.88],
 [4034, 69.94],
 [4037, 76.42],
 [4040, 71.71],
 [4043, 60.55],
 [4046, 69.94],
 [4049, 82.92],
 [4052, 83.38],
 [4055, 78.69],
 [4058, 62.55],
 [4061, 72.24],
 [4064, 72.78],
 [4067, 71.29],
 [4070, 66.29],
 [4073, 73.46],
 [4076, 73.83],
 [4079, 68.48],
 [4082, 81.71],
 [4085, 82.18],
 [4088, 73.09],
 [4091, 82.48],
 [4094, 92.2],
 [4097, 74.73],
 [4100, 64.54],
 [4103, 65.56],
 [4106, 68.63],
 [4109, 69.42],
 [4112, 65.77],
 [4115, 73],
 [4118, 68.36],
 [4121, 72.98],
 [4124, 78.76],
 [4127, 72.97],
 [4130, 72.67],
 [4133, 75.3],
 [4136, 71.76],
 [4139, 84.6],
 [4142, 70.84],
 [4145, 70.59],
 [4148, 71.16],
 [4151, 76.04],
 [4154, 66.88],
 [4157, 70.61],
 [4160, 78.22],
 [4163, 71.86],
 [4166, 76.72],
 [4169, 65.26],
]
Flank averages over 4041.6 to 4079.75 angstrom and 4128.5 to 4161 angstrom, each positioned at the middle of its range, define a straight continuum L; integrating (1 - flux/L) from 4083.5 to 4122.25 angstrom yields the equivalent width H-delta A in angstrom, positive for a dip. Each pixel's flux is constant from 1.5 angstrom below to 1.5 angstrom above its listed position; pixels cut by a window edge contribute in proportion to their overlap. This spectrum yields -0.28 angstrom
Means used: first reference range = 72.1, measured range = 73.3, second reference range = 73.4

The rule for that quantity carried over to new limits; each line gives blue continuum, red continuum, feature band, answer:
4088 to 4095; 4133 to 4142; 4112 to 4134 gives 1.7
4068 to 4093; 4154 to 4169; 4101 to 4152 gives 1.2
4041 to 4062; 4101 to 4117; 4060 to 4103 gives -2.5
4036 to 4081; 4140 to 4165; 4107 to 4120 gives 0.6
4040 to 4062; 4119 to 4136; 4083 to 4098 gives -1.6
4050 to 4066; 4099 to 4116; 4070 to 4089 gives -0.9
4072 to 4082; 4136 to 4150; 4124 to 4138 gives 0.0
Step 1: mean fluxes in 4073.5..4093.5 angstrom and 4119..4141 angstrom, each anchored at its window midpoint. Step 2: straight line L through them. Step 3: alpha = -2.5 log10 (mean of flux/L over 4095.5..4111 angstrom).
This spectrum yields 0.12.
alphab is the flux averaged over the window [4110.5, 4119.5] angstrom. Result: 69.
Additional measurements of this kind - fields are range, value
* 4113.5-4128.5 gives 73.2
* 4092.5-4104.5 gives 74.3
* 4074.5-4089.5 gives 75.9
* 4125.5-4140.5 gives 75.5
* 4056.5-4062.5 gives 67.4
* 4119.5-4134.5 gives 74.5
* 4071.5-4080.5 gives 71.9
